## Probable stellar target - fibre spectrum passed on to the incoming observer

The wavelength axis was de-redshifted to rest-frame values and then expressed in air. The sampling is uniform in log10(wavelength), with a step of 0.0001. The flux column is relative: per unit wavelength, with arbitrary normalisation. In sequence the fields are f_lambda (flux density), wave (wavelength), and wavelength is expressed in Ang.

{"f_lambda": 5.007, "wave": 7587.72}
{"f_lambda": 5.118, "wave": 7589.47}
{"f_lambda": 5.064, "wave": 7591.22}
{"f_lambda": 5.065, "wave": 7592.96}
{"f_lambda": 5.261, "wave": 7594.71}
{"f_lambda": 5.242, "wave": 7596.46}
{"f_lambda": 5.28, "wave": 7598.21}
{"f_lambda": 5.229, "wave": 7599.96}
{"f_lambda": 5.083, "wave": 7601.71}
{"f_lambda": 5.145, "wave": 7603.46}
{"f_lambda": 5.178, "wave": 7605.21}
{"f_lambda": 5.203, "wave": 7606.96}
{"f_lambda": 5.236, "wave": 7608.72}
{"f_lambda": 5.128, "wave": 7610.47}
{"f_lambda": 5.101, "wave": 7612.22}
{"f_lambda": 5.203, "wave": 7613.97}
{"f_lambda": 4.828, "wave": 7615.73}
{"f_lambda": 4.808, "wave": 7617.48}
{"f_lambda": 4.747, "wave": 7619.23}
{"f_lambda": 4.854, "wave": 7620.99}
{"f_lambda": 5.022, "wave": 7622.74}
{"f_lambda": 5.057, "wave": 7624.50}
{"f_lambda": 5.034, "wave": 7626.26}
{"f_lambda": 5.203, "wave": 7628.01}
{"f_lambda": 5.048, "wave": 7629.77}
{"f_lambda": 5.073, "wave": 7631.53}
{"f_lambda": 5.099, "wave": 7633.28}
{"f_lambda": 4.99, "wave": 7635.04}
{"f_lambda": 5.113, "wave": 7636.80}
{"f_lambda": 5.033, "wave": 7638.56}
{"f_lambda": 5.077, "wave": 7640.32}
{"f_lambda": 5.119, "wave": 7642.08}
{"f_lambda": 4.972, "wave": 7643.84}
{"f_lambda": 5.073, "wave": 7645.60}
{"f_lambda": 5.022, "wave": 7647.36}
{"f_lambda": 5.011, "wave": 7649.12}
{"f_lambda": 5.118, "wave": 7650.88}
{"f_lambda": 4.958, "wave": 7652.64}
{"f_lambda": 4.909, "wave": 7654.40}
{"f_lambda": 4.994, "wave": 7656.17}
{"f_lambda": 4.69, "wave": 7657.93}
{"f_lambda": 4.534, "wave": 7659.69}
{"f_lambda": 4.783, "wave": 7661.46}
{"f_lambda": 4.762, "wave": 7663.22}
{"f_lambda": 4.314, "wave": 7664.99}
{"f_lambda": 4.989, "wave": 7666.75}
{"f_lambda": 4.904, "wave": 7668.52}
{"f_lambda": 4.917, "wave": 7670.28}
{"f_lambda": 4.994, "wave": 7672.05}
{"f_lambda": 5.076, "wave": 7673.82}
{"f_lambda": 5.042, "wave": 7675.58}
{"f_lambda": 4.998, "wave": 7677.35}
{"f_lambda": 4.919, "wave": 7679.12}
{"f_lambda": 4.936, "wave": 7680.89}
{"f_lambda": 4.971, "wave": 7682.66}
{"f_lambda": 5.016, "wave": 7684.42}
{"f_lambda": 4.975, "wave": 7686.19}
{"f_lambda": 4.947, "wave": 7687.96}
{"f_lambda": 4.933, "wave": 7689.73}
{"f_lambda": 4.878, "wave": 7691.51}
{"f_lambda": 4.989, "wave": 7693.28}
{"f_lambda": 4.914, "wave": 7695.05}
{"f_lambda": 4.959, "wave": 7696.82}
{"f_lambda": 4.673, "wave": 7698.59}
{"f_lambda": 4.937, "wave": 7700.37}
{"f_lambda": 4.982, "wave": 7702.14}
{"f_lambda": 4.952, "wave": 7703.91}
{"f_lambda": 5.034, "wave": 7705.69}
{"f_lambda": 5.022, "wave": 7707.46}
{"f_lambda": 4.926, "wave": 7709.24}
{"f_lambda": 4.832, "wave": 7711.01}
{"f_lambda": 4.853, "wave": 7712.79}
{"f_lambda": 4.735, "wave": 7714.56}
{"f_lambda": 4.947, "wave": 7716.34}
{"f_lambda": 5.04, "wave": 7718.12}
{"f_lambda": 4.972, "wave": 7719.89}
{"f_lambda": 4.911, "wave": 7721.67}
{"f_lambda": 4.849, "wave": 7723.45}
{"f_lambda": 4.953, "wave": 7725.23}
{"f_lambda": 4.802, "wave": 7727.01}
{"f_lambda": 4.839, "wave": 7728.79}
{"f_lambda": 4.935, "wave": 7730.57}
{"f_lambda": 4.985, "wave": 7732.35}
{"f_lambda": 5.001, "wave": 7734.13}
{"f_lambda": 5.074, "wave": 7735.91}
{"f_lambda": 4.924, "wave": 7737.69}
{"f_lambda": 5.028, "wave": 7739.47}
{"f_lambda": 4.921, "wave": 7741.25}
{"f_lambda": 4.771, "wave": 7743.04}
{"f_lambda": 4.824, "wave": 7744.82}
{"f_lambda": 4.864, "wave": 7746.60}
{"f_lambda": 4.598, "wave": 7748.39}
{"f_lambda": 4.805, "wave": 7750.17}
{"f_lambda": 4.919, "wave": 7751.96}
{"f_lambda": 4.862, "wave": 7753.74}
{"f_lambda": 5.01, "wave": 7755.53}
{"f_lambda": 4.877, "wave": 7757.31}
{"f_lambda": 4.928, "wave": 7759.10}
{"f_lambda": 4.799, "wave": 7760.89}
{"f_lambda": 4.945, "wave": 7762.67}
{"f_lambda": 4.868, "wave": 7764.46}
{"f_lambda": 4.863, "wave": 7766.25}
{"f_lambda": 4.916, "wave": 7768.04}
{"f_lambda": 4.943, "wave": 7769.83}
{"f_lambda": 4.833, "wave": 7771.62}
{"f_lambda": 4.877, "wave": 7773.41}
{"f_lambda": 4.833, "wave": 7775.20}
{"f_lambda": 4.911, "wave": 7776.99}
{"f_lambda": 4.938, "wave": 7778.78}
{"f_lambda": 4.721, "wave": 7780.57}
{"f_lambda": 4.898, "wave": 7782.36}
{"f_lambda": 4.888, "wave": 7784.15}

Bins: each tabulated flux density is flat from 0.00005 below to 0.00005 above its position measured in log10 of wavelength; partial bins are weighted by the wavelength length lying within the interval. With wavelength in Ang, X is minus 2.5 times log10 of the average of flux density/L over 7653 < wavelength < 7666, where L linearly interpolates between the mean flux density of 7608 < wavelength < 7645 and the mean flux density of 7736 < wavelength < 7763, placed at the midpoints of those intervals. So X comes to 0.06 mag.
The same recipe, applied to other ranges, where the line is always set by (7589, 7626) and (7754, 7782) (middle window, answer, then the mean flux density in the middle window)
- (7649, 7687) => 0.02 mag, 4.9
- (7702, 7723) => 0.01 mag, 4.93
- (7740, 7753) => 0.02 mag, 4.82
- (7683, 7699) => 0.01 mag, 4.93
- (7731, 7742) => -0.01 mag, 4.99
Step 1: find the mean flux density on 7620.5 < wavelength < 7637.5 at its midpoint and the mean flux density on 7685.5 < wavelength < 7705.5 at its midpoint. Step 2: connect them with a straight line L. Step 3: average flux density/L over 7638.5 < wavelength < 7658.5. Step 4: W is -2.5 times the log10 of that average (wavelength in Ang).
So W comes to 0.00 mag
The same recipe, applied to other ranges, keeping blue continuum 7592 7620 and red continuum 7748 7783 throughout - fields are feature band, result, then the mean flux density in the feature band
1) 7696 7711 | 0.01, 4.93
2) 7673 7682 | 0.00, 4.99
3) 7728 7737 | -0.01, 4.97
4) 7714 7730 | 0.01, 4.9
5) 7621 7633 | 0.00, 5.06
